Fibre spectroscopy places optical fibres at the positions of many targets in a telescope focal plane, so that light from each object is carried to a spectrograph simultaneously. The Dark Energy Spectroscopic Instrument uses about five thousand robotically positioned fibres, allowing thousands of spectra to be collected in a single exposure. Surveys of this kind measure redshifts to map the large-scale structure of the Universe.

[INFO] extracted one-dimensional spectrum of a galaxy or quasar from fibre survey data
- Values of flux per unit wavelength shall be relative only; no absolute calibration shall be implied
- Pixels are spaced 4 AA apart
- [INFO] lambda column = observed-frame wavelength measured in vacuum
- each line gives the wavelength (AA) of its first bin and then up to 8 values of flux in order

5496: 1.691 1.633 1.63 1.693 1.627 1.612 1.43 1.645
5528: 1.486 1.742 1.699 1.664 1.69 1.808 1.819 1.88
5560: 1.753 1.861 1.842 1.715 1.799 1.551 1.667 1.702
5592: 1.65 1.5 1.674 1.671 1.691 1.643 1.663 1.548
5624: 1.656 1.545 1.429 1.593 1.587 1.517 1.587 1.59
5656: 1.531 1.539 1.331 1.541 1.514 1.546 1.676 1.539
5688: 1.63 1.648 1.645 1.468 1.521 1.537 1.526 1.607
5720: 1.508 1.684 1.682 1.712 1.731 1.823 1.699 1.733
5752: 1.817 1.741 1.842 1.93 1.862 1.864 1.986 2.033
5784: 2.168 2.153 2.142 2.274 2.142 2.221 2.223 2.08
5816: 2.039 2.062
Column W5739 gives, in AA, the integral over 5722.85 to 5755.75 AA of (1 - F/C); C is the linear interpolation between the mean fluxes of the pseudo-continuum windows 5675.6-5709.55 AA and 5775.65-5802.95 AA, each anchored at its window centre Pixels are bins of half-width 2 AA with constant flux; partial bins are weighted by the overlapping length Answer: 2.0 AA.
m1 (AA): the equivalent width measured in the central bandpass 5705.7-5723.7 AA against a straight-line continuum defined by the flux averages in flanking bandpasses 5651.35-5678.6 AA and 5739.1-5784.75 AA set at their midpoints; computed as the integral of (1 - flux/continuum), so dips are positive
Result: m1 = 1.5 AA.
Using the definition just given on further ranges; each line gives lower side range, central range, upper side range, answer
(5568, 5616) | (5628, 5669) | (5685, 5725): 2.4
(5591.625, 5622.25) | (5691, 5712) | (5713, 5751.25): 1.5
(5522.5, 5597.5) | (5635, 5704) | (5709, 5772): 6.6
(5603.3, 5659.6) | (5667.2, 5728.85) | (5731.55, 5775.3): 4.6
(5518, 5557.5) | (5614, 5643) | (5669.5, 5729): 0.9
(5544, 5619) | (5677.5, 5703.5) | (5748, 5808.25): 3.9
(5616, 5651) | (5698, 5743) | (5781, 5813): 6.4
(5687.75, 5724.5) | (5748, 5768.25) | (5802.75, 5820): 0.2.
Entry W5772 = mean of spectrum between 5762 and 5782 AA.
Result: 1.94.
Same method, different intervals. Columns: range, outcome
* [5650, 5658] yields 1.56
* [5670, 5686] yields 1.57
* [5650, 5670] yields 1.51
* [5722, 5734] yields 1.69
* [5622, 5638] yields 1.56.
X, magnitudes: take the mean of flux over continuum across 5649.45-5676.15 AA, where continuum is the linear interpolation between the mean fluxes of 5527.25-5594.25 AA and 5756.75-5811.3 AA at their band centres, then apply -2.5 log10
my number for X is 0.24 mag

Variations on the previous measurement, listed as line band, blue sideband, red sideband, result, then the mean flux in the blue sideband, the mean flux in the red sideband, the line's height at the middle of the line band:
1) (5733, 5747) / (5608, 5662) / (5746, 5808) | 0.09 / 1.58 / 2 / 1.89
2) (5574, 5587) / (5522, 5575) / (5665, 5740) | 0.02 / 1.74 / 1.6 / 1.71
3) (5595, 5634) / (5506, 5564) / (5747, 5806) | 0.12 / 1.69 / 2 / 1.79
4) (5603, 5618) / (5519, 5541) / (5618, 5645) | -0.07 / 1.62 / 1.55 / 1.57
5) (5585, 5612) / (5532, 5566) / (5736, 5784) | 0.09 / 1.77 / 1.86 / 1.79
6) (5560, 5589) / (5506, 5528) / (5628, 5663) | -0.11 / 1.59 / 1.54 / 1.57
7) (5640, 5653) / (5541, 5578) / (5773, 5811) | 0.22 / 1.79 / 2.14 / 1.92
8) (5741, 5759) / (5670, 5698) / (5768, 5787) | 0.08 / 1.6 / 2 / 1.89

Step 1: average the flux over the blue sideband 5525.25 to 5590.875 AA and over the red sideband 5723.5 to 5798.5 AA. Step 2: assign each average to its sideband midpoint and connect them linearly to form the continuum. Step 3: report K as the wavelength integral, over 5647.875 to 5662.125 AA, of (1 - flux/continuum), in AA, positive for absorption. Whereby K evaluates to 2.0 AA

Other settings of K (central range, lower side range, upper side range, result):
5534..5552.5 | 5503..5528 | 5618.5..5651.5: -1.7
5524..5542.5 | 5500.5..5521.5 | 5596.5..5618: -0.4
